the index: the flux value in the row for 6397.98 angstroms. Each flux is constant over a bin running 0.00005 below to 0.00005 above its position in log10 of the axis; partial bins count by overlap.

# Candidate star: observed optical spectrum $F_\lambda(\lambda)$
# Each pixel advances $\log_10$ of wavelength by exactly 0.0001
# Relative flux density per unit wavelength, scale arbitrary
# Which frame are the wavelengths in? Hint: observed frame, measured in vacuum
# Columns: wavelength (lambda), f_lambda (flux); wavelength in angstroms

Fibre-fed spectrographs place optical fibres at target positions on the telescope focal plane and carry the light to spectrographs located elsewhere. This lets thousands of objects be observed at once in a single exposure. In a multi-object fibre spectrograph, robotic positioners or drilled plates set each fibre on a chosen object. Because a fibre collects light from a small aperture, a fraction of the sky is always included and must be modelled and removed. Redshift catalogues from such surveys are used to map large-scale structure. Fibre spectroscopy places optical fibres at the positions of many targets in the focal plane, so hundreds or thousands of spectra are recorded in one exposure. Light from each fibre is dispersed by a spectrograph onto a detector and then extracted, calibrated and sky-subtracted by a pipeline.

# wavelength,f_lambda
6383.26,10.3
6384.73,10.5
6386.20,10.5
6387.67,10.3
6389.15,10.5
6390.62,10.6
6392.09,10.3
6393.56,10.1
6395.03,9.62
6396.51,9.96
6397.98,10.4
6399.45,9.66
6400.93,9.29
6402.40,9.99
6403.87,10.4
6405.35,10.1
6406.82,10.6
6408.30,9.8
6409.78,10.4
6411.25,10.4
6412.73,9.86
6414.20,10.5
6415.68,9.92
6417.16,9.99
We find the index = 10.4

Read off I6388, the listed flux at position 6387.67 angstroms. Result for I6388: 10.3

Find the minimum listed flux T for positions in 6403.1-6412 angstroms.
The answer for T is 9.8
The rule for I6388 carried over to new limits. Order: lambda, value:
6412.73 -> 9.86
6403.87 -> 10.4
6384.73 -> 10.5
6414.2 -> 10.5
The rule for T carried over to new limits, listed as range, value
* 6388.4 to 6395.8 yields 9.62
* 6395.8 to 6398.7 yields 9.96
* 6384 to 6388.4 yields 10.3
